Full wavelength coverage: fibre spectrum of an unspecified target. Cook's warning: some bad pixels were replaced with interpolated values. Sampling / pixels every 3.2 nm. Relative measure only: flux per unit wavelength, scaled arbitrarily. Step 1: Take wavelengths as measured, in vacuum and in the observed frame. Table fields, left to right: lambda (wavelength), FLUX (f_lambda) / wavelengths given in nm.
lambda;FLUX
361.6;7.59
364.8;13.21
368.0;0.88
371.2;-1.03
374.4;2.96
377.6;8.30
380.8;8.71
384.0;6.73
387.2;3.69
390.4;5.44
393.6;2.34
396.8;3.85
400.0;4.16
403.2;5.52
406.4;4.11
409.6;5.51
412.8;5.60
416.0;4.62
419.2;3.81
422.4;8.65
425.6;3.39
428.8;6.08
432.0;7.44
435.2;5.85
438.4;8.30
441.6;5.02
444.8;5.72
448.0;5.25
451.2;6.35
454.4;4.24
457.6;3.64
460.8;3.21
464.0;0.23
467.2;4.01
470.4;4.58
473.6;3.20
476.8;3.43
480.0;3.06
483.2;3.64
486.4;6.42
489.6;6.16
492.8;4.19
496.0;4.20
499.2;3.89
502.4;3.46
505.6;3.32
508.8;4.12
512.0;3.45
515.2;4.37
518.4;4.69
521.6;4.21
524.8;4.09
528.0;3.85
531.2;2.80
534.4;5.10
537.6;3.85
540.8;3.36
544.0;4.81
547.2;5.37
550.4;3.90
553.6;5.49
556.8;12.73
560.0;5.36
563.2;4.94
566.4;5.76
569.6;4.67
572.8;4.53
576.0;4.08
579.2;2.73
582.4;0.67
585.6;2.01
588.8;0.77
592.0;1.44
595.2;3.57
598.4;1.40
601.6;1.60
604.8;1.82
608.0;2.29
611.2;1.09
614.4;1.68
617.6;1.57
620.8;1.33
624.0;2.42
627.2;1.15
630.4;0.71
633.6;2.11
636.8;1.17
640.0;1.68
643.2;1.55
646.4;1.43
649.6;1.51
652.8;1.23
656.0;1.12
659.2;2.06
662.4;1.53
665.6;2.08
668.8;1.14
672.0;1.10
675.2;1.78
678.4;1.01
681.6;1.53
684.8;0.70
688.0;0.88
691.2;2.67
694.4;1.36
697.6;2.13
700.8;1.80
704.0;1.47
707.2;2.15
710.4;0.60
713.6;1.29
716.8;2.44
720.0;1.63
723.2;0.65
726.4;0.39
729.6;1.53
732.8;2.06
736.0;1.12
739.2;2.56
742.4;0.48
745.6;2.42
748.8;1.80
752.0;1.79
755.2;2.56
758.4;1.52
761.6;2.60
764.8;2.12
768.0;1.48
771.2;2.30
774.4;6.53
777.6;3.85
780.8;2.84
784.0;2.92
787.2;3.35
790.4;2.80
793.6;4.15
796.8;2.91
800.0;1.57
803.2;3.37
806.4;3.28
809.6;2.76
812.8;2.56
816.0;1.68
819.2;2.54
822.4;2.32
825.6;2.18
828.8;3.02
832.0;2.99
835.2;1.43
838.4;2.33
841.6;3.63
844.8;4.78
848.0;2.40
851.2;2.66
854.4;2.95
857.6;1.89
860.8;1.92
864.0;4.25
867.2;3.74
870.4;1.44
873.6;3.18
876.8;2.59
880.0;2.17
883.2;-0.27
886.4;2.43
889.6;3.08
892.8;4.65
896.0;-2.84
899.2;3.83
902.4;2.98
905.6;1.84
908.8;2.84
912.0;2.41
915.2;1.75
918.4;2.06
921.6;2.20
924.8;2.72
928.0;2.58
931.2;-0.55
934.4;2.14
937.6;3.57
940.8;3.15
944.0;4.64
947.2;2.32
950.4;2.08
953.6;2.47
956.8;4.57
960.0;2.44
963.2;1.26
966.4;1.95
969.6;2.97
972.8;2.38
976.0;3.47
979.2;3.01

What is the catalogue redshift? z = 1.081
